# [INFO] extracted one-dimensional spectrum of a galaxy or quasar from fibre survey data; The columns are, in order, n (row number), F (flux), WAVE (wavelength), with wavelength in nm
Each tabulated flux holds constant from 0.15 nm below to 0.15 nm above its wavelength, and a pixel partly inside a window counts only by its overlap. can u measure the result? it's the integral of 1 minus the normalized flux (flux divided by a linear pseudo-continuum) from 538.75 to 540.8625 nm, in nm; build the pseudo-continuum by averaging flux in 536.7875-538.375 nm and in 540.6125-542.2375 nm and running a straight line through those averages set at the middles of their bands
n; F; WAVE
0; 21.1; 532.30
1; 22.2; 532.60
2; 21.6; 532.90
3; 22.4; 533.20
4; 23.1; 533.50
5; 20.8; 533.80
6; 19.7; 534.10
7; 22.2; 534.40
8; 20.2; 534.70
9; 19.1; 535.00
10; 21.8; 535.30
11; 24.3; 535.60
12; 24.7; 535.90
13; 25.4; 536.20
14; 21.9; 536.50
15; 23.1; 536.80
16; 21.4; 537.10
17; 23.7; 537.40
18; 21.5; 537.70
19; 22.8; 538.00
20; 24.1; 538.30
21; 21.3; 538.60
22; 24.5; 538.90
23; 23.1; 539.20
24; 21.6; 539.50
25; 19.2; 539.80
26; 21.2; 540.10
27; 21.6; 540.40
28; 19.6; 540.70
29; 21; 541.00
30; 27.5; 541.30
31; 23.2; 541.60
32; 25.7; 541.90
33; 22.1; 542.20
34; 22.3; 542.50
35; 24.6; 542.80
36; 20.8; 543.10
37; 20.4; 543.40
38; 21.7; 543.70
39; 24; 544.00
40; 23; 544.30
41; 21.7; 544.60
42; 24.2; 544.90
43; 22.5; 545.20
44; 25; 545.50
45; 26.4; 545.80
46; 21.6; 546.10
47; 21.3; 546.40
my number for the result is 0.14 nm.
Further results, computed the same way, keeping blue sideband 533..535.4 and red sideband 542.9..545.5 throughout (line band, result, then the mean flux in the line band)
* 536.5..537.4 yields -0.04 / 22.4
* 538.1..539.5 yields -0.08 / 23.1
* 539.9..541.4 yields 0.01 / 21.9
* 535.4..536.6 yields -0.15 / 24.1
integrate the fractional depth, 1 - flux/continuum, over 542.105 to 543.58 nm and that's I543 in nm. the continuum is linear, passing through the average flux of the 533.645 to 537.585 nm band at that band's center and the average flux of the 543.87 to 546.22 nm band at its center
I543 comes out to 0.08 nm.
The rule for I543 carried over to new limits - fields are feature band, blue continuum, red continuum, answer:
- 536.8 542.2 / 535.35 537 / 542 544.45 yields 0.13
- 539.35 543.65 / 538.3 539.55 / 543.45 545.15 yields 0.12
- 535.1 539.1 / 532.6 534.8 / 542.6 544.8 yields -0.23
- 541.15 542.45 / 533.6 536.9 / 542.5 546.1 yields -0.10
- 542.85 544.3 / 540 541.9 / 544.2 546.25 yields 0.07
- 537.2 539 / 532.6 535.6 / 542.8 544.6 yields -0.10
